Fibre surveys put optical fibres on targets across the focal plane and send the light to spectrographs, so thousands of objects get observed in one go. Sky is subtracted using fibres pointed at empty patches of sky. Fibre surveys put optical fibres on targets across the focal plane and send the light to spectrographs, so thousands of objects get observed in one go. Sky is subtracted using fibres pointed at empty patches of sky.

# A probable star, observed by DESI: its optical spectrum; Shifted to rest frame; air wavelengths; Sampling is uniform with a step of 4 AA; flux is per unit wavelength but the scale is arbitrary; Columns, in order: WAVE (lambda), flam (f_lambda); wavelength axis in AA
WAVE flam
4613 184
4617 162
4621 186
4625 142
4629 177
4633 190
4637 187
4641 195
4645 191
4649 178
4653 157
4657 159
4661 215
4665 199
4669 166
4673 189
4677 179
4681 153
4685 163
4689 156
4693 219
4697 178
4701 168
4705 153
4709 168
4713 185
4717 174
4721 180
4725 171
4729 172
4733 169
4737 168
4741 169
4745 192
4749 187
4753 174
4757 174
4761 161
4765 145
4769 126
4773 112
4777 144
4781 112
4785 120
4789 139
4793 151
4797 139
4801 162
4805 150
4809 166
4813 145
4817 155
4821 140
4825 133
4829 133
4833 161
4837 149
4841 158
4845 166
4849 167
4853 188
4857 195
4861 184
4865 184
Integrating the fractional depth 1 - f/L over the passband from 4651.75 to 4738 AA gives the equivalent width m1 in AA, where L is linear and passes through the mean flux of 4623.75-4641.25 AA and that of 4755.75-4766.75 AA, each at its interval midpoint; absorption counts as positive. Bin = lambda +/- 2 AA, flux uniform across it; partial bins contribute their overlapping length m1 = -3.0 AA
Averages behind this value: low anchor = 178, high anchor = 159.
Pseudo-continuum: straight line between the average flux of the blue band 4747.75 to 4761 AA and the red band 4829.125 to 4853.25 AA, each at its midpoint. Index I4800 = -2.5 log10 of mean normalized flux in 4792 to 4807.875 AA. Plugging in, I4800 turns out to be 0.11 mag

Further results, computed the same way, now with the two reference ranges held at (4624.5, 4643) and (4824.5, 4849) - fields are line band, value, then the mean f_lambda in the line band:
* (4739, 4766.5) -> -0.051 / 172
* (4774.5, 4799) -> 0.191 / 134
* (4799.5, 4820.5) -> 0.013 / 154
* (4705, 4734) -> -0.025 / 173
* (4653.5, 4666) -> -0.053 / 186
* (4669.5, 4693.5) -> 0.007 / 173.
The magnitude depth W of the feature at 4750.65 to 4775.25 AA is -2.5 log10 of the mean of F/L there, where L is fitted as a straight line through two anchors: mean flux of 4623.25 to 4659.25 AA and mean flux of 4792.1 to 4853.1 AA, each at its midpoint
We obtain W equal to 0.080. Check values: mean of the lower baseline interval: 176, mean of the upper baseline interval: 153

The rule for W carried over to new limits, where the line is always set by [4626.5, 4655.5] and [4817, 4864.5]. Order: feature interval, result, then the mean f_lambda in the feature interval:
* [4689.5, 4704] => -0.04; 183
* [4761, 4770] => 0.19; 142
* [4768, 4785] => 0.34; 123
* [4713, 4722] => -0.03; 178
